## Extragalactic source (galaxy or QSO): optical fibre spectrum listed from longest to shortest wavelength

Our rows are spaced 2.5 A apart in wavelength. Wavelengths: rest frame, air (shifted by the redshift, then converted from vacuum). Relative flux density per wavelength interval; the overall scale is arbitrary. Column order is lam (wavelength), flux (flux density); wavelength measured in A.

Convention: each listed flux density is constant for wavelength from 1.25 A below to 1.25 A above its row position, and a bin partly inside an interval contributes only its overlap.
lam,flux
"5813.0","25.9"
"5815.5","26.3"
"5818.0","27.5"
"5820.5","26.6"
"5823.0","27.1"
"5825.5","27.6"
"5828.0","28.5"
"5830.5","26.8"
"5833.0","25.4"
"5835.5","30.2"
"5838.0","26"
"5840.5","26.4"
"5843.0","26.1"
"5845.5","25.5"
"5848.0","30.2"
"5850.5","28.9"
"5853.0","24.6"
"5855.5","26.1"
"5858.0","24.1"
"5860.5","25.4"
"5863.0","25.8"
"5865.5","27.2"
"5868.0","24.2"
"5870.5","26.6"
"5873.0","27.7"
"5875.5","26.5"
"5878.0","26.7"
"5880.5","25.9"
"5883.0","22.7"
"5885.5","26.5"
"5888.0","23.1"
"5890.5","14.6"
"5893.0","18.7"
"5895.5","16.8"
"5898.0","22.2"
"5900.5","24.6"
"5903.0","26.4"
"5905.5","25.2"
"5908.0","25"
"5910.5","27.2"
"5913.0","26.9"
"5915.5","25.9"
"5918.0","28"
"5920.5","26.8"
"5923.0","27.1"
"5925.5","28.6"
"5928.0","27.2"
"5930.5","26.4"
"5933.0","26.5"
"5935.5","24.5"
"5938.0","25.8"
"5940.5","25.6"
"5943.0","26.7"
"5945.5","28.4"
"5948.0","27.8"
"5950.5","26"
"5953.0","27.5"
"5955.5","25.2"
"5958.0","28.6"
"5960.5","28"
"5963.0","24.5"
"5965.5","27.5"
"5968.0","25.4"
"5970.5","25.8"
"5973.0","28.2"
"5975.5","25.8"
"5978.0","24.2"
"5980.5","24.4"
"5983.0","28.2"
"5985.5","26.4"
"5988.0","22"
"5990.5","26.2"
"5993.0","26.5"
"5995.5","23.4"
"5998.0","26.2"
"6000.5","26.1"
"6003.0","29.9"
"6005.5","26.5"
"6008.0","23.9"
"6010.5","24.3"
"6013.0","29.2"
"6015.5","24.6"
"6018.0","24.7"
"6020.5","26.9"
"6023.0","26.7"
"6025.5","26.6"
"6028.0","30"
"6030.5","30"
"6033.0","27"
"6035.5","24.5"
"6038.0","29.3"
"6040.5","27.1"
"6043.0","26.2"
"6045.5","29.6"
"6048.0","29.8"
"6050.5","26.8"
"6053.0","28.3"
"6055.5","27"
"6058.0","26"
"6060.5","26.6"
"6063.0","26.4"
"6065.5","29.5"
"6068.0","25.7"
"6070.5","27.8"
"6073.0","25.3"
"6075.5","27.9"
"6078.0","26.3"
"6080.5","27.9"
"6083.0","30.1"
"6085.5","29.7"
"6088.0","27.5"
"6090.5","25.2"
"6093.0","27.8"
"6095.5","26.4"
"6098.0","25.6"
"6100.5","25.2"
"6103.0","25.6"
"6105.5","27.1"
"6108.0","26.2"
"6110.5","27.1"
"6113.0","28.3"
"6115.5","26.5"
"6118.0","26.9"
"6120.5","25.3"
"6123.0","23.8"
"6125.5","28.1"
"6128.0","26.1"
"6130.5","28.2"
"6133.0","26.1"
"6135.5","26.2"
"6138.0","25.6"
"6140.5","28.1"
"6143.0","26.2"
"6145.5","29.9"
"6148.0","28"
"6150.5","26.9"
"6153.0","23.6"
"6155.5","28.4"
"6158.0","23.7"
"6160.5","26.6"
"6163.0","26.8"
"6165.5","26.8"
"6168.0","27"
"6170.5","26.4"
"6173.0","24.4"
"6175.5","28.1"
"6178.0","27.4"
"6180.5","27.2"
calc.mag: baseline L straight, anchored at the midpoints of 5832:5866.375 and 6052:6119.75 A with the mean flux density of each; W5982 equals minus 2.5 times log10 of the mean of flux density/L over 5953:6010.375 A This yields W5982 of 0.03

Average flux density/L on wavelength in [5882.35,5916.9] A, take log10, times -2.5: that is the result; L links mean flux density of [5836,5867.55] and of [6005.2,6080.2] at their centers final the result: 0.14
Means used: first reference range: 26.4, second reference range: 27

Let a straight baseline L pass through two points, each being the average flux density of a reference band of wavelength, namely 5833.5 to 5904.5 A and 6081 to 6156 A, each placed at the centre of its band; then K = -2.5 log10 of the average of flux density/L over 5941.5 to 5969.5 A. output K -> -0.050 mag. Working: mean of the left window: 25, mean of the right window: 26.9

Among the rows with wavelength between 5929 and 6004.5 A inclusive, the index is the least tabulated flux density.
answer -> 22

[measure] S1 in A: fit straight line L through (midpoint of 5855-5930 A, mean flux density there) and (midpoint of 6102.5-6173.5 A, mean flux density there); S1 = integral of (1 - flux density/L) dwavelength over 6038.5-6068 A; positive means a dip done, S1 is -1.71 A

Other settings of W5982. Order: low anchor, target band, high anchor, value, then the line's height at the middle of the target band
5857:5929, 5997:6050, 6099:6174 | -0.054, 25.8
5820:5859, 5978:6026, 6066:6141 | 0.040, 26.8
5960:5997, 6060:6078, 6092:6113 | -0.030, 26.3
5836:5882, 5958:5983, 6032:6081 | 0.026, 26.9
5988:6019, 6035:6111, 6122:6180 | -0.040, 26.2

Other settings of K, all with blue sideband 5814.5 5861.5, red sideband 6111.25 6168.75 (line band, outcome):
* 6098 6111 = 0.02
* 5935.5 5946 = 0.02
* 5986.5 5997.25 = 0.09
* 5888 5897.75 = 0.43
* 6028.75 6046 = -0.04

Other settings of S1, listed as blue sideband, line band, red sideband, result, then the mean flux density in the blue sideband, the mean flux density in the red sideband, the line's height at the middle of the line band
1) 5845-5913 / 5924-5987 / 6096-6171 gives -3.0 A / 24.8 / 26.5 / 25.3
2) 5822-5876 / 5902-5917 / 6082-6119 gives 0.4 A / 26.7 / 27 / 26.8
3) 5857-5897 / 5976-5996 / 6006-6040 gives 0.6 A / 23.9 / 26.7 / 26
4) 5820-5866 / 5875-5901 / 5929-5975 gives 4.2 A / 26.8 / 26.6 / 26.7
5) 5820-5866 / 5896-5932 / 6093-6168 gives 0.9 A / 26.8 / 26.6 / 26.7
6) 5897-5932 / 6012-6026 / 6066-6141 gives 0.1 A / 26.3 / 26.8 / 26.6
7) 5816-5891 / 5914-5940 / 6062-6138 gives -0.3 A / 26.1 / 26.8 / 26.3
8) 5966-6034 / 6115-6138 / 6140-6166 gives 0.3 A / 26.3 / 26.8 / 26.7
